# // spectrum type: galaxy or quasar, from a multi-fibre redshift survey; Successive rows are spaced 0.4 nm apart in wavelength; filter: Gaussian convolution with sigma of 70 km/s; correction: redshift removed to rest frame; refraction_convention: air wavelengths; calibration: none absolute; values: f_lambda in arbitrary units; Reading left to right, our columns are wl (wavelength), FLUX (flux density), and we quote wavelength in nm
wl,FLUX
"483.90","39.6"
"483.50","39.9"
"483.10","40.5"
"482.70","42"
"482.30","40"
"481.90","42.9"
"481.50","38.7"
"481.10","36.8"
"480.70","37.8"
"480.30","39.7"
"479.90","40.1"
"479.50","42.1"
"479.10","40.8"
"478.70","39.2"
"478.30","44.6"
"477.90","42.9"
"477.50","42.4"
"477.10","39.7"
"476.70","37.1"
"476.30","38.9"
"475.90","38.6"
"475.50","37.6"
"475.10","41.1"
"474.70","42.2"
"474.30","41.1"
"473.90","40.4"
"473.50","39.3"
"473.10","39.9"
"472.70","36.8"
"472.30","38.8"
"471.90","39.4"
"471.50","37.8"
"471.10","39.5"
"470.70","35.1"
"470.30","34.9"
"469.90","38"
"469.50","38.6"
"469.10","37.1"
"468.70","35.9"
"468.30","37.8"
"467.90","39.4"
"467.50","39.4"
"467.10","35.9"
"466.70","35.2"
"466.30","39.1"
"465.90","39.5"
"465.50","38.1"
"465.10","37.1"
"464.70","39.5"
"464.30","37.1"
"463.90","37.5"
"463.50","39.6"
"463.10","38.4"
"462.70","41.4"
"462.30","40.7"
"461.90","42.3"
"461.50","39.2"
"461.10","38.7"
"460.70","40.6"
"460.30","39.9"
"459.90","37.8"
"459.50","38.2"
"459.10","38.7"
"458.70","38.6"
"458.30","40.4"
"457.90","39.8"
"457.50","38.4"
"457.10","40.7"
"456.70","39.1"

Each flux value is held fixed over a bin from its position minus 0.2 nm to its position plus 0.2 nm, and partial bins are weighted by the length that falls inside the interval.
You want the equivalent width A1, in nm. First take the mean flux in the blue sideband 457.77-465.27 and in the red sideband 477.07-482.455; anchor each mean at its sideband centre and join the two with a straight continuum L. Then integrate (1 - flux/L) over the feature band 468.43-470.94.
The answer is 0.20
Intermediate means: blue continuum 39.2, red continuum 40.6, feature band 36.7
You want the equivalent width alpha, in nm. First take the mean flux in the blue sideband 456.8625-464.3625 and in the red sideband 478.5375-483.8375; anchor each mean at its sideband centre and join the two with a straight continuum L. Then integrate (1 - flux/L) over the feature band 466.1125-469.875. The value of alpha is 0.19 nm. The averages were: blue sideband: 39.4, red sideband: 40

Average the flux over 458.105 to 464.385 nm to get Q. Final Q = 39.4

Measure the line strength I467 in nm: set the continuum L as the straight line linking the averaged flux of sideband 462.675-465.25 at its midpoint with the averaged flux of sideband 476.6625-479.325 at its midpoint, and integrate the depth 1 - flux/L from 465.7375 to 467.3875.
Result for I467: 0.06 nm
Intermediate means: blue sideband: 38.5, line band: 37.5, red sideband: 41.2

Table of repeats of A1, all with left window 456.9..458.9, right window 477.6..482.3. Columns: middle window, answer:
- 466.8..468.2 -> 0.070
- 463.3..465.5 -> 0.094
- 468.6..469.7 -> 0.075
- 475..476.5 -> 0.053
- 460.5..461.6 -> 0.005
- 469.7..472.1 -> 0.161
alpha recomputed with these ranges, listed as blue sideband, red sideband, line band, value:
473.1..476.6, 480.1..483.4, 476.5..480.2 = -0.11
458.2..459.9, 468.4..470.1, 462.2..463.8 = -0.07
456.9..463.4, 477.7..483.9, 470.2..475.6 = 0.16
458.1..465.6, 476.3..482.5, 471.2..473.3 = 0.07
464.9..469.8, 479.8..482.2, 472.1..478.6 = -0.23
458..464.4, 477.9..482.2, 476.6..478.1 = -0.02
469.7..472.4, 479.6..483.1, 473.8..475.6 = -0.11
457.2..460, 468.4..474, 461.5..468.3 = -0.06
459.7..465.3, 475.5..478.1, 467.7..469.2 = 0.07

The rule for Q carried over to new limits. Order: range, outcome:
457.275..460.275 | 38.9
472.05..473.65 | 38.7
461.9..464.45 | 39.4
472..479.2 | 40.1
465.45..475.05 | 38.3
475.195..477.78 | 39.3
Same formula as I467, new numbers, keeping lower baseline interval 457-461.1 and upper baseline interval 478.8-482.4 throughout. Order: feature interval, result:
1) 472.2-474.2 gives 0.02 nm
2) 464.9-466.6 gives 0.05 nm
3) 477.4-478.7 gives -0.10 nm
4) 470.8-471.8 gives 0.03 nm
